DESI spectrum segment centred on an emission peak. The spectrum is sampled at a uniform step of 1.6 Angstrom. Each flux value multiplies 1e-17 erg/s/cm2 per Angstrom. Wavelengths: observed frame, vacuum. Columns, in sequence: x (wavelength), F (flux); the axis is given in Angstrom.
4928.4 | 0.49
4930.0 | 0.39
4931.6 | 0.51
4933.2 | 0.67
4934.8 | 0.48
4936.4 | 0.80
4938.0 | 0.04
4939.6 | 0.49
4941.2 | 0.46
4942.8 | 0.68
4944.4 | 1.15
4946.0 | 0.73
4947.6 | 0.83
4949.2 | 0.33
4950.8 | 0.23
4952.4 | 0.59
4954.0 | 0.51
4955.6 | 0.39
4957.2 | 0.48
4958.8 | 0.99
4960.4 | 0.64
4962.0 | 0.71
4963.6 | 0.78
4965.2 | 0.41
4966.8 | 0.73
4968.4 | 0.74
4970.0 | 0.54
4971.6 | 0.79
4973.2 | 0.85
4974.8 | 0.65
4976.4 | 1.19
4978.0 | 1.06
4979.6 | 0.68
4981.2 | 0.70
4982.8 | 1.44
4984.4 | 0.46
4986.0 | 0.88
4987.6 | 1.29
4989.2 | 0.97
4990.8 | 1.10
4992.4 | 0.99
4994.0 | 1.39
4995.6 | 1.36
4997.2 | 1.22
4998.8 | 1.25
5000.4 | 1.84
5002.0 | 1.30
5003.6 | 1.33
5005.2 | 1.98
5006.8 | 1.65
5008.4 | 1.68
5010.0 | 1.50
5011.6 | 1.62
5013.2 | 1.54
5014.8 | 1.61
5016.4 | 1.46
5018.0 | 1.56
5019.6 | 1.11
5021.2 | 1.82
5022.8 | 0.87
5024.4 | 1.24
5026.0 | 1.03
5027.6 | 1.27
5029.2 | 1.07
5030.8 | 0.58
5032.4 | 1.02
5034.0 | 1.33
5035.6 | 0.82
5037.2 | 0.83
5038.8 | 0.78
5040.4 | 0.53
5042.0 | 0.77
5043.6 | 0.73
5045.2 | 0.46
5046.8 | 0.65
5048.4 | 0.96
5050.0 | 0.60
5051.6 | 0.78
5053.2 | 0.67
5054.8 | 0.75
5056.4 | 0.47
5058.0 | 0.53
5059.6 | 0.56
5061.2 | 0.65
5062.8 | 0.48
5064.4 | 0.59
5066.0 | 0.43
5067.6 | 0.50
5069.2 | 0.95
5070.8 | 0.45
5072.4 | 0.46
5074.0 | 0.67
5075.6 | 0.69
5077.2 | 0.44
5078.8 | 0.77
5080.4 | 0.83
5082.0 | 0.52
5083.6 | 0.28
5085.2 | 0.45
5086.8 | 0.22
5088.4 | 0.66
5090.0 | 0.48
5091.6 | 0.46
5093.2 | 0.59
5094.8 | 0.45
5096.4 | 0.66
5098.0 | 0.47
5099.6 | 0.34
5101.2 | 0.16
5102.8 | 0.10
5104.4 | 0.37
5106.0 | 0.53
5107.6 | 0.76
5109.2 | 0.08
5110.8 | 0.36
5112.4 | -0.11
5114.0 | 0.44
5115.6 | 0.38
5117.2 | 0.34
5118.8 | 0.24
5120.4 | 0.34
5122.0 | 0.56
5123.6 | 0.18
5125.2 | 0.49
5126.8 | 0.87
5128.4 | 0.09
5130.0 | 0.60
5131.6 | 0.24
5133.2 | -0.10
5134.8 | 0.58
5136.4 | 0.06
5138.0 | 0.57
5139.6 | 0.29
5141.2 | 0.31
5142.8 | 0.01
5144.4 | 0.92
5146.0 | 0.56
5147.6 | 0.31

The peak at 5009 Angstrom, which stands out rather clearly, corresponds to C IV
